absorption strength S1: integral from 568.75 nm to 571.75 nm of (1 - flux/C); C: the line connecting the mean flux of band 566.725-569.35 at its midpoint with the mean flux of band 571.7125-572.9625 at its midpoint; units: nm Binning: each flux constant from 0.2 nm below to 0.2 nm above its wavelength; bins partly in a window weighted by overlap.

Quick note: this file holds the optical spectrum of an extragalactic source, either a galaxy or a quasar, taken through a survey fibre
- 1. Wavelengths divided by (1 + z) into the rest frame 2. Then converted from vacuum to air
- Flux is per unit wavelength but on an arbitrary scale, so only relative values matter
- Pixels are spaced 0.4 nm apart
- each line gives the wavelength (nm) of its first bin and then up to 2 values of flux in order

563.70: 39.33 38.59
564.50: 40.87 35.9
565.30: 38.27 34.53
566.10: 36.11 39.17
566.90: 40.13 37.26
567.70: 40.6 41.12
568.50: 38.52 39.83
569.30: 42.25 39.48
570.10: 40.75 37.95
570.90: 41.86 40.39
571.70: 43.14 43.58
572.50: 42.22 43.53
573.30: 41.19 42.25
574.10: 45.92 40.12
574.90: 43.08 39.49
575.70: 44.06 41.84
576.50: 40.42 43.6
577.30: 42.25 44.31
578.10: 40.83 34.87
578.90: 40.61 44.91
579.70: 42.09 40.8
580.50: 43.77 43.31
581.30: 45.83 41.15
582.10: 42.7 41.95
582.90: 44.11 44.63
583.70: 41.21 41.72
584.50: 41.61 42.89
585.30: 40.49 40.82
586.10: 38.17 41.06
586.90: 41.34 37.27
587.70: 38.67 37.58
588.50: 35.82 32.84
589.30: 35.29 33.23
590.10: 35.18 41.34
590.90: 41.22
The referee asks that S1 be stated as 0.065 nm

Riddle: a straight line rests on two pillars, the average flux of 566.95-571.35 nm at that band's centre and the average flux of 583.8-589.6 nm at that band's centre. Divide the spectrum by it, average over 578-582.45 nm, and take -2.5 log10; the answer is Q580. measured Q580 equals -0.07 mag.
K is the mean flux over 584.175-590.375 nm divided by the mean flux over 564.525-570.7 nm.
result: 1.0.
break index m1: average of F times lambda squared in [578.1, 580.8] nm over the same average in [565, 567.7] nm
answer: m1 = 1.14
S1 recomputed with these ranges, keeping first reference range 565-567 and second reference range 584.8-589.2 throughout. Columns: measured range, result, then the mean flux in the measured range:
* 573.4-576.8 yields -0.377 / 42.2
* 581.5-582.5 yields -0.093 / 41.9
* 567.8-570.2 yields -0.173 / 40.3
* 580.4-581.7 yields -0.189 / 43.9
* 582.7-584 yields -0.161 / 43.2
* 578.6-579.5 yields -0.087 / 41.9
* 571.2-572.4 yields -0.151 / 42.5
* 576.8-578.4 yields -0.172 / 42.2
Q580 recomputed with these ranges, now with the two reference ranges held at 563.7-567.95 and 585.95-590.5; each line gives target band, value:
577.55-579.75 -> -0.098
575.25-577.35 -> -0.119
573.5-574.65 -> -0.136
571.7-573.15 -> -0.138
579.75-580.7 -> -0.129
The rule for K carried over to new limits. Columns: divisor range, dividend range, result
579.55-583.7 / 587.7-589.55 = 0.83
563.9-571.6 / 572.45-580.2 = 1.07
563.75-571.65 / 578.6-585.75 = 1.08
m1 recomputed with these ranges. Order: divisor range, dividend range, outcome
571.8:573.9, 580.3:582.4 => 1.05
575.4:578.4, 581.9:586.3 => 1.02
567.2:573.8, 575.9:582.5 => 1.06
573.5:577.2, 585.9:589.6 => 0.92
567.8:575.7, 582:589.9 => 1.00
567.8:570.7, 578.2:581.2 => 1.08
